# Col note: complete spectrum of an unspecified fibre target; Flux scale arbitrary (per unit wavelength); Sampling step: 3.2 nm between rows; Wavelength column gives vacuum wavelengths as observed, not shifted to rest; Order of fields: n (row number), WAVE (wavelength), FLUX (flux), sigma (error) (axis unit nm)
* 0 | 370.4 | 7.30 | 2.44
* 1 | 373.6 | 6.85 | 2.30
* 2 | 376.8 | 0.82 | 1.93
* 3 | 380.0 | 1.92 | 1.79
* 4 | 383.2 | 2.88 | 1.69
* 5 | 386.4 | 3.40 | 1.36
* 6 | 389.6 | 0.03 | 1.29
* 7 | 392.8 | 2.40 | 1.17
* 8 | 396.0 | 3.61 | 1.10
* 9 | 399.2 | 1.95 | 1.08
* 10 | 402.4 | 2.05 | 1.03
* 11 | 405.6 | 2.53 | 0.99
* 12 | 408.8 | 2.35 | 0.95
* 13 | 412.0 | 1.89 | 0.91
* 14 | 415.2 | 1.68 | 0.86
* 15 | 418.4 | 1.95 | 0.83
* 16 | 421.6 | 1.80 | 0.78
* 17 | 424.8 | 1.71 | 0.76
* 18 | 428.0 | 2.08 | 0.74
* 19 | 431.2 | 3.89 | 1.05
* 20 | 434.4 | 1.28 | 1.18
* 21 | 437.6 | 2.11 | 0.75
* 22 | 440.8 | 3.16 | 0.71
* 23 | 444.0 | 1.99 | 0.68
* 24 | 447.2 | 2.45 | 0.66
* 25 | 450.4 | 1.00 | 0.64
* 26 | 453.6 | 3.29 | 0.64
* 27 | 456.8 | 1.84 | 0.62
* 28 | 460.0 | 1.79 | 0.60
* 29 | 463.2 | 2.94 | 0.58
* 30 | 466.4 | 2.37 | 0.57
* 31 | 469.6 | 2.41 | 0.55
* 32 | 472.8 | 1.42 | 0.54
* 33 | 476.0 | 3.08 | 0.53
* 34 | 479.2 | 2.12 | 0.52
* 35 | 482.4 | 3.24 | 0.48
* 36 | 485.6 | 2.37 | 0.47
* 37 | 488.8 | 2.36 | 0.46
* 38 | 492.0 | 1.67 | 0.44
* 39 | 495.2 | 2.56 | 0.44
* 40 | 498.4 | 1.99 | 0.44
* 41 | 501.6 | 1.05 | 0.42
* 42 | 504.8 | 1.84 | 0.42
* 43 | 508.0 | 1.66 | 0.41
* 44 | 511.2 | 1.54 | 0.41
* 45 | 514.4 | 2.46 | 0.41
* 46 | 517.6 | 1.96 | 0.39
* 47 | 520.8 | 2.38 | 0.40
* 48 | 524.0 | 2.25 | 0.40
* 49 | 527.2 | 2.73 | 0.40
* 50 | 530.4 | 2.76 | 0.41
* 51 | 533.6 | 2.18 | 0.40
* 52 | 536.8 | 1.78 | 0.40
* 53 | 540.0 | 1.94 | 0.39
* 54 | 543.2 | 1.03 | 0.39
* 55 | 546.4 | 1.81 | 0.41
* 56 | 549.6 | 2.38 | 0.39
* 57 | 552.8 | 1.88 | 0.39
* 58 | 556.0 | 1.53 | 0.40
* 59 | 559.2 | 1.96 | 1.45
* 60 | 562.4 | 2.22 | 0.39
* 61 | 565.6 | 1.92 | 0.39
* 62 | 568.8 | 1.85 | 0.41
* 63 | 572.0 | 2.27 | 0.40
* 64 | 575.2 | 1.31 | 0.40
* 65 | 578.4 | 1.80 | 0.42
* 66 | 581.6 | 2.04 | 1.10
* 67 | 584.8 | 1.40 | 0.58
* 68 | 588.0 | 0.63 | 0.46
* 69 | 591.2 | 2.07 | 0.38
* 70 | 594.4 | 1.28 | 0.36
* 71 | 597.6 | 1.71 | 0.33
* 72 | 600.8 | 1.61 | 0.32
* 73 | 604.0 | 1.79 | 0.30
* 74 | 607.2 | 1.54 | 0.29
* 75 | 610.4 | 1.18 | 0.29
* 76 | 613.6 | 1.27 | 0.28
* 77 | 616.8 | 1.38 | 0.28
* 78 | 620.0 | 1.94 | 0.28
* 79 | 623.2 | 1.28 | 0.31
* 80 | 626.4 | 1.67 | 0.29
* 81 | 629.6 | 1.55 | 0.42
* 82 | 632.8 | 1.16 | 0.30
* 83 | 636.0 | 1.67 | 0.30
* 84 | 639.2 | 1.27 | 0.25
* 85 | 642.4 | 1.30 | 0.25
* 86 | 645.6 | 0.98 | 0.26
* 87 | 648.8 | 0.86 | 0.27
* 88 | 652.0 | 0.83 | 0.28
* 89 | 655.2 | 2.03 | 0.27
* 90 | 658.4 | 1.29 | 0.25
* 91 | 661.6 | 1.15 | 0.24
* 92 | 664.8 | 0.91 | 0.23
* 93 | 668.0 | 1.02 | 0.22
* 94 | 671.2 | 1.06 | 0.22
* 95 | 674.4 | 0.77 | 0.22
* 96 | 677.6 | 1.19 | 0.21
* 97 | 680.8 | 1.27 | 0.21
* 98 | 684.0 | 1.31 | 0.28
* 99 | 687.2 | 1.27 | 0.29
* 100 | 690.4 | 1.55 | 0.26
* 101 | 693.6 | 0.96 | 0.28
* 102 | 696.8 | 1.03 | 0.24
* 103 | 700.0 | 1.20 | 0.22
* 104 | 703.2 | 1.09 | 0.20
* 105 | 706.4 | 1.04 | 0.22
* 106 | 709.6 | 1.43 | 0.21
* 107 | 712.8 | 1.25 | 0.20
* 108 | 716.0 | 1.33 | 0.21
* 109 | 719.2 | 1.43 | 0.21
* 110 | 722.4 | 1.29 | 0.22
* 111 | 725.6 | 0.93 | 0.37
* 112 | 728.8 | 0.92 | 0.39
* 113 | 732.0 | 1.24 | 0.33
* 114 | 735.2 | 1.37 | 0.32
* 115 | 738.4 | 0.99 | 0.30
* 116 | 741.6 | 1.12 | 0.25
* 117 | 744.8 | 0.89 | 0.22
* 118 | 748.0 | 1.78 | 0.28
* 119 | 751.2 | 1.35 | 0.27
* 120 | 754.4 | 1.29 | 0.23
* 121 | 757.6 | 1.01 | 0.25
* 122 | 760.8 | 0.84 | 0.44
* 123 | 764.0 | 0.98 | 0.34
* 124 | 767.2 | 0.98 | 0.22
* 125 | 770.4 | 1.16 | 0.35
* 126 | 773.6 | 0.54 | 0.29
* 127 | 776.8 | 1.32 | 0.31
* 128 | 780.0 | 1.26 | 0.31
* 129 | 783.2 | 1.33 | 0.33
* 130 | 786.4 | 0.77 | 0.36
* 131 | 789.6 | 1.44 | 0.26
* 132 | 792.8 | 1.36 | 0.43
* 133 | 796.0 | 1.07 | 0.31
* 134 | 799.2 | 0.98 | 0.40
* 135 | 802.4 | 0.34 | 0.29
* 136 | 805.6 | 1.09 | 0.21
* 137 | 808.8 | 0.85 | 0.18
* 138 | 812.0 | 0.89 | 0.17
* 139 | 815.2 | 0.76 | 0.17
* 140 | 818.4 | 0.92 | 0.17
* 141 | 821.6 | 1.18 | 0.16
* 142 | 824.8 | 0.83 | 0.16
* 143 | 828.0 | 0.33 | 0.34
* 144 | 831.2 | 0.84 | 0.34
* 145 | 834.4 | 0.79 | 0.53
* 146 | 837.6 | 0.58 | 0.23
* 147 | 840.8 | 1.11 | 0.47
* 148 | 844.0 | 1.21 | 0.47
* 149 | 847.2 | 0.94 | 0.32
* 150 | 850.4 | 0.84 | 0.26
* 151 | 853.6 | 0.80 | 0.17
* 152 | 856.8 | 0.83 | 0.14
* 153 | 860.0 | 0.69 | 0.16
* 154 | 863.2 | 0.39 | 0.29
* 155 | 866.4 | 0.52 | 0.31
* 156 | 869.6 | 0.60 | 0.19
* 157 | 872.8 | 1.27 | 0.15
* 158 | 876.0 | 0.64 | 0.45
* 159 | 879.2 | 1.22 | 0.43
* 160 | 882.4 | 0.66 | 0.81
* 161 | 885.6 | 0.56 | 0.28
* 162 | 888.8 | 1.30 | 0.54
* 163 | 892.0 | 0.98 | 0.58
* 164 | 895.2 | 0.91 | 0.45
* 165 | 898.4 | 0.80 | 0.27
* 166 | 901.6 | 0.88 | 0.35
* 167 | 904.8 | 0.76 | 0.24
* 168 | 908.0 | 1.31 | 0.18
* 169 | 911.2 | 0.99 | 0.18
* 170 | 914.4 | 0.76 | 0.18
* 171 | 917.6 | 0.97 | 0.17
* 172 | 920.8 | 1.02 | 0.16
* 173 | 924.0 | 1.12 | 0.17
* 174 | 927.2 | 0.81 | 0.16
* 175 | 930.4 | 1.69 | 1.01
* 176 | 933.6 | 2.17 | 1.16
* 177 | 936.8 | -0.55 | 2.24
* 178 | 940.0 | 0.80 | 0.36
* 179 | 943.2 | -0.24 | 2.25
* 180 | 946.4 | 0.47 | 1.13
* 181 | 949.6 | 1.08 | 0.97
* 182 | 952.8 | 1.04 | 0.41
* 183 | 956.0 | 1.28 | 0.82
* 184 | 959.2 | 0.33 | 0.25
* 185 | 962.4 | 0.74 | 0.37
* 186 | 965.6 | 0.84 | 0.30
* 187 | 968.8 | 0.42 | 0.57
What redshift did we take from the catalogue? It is 1.34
